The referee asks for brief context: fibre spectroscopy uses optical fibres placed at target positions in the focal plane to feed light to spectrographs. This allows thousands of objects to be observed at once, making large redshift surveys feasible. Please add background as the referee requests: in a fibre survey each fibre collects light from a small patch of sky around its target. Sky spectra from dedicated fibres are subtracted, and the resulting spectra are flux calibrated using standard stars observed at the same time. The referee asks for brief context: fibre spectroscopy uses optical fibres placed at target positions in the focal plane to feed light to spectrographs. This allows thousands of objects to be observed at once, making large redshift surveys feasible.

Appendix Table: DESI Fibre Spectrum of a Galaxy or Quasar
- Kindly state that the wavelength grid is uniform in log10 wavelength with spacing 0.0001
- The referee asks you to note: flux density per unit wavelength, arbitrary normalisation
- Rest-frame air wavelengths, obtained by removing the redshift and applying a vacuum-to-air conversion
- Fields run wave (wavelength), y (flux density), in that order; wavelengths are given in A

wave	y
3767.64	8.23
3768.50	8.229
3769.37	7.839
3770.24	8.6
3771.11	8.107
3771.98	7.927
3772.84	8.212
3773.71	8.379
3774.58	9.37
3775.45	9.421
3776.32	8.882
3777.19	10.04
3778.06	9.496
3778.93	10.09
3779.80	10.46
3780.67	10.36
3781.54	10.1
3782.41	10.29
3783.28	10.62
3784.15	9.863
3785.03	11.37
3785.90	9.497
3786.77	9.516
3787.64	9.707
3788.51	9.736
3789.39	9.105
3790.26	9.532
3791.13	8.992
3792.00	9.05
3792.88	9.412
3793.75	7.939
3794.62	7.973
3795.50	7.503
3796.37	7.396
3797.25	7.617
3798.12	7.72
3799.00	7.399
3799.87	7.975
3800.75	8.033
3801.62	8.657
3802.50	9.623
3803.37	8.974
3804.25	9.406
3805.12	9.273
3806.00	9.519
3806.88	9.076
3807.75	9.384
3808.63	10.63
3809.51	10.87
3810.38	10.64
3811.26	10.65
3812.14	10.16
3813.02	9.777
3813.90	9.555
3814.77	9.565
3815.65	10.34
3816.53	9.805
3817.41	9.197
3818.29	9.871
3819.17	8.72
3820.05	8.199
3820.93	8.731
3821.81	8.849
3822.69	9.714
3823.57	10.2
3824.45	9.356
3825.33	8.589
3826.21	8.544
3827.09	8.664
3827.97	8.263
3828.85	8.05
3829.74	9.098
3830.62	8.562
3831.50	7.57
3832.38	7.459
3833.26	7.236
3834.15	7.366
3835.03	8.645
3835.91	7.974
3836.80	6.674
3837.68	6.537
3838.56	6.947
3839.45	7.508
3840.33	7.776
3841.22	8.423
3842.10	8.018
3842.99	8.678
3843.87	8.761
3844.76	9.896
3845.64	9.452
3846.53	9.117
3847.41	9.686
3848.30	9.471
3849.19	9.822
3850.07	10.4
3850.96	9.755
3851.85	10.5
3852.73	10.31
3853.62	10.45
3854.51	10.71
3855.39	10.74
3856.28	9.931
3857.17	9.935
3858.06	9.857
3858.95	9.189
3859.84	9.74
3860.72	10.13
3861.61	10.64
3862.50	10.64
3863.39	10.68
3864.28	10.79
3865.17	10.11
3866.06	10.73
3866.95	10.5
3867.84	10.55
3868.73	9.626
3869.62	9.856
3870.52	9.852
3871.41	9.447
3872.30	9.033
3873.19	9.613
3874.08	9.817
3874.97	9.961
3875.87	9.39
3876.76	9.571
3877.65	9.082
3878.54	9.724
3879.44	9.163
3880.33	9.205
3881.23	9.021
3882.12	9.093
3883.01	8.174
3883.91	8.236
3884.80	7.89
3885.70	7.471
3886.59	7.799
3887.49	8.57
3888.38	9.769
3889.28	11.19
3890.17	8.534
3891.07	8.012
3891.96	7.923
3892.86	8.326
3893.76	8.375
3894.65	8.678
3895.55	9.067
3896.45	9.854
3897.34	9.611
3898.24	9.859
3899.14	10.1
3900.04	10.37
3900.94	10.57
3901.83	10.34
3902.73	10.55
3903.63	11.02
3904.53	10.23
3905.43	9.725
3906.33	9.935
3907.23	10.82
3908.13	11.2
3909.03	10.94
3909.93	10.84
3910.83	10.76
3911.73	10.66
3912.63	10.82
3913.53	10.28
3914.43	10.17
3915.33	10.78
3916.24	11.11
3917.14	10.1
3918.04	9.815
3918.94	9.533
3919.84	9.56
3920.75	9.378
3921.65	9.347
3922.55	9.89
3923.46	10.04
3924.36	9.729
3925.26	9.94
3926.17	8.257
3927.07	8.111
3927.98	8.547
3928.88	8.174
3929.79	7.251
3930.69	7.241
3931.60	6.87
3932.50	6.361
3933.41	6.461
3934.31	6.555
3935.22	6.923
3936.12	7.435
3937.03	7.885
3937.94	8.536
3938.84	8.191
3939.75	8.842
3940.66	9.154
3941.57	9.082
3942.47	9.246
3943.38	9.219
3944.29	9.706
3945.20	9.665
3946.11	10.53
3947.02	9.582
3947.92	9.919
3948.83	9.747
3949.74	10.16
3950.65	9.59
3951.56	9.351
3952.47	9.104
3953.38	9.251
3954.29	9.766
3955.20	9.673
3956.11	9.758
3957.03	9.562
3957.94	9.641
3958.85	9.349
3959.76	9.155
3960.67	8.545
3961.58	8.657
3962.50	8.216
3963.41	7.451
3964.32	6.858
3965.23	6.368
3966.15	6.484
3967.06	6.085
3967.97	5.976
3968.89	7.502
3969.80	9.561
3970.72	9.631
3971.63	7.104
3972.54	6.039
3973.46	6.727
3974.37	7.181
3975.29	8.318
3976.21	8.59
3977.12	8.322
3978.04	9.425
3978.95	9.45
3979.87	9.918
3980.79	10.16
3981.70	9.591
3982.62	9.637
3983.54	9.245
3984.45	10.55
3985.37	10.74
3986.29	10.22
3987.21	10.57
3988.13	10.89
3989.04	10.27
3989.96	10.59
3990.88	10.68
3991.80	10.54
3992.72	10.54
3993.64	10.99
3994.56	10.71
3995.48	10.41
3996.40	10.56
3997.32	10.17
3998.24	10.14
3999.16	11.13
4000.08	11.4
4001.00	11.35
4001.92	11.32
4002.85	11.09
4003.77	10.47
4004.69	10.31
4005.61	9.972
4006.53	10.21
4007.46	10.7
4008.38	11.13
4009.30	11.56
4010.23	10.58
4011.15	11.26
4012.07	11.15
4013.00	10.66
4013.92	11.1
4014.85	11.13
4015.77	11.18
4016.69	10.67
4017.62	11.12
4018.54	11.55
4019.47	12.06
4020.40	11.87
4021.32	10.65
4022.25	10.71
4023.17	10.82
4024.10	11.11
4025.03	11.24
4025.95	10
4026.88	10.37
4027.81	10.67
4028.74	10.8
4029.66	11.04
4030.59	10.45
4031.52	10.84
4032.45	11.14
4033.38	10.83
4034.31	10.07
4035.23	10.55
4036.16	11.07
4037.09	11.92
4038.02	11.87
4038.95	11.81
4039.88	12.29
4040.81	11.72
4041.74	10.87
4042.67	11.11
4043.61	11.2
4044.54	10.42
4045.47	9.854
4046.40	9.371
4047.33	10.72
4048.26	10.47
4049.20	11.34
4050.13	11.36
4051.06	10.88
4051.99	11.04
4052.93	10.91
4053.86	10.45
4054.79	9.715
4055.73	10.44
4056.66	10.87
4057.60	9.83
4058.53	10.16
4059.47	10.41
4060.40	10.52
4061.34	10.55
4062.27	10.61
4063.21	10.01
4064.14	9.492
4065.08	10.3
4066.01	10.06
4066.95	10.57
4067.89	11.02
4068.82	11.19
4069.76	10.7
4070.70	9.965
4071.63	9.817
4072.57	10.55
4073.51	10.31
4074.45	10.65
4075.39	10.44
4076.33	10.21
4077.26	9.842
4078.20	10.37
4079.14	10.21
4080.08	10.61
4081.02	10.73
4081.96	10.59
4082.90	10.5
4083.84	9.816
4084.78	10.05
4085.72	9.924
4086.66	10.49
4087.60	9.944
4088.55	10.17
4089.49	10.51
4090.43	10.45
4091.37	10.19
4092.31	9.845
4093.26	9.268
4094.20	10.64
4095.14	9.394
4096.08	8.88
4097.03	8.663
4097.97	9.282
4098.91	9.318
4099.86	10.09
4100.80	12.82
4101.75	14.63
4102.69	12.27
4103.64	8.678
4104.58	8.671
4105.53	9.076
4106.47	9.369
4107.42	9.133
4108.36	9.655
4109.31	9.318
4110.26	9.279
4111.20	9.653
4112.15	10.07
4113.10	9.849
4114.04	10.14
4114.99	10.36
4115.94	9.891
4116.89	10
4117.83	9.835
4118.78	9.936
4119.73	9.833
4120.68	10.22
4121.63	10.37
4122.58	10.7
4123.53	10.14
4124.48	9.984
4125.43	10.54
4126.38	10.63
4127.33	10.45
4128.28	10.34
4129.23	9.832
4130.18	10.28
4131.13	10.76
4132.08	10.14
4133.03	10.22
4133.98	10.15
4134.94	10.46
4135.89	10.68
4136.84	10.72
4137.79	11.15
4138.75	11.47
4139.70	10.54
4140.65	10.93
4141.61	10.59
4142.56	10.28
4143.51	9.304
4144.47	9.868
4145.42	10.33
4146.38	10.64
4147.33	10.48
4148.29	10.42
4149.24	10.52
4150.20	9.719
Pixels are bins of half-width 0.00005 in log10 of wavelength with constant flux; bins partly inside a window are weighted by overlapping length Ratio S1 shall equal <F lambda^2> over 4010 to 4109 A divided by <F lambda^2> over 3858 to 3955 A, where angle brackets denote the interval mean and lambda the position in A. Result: 1.21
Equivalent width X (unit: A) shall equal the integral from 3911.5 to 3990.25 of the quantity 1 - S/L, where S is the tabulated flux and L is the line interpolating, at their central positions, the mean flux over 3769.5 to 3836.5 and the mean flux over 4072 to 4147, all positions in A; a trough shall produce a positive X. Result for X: 5.6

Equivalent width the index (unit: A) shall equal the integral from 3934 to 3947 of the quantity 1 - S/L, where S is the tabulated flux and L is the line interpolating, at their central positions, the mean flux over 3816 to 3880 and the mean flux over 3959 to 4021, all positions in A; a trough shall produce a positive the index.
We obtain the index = 1.2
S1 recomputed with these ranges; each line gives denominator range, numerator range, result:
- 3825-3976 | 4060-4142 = 1.25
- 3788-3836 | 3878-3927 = 1.13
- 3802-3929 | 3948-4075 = 1.16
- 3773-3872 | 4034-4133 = 1.27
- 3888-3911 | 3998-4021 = 1.18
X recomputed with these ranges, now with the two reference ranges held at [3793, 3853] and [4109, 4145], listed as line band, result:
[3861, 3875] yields -1.64 A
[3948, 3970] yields 2.06 A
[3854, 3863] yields -1.14 A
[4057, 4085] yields -1.00 A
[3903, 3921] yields -2.21 A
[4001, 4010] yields -1.01 A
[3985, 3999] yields -1.34 A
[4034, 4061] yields -2.53 A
